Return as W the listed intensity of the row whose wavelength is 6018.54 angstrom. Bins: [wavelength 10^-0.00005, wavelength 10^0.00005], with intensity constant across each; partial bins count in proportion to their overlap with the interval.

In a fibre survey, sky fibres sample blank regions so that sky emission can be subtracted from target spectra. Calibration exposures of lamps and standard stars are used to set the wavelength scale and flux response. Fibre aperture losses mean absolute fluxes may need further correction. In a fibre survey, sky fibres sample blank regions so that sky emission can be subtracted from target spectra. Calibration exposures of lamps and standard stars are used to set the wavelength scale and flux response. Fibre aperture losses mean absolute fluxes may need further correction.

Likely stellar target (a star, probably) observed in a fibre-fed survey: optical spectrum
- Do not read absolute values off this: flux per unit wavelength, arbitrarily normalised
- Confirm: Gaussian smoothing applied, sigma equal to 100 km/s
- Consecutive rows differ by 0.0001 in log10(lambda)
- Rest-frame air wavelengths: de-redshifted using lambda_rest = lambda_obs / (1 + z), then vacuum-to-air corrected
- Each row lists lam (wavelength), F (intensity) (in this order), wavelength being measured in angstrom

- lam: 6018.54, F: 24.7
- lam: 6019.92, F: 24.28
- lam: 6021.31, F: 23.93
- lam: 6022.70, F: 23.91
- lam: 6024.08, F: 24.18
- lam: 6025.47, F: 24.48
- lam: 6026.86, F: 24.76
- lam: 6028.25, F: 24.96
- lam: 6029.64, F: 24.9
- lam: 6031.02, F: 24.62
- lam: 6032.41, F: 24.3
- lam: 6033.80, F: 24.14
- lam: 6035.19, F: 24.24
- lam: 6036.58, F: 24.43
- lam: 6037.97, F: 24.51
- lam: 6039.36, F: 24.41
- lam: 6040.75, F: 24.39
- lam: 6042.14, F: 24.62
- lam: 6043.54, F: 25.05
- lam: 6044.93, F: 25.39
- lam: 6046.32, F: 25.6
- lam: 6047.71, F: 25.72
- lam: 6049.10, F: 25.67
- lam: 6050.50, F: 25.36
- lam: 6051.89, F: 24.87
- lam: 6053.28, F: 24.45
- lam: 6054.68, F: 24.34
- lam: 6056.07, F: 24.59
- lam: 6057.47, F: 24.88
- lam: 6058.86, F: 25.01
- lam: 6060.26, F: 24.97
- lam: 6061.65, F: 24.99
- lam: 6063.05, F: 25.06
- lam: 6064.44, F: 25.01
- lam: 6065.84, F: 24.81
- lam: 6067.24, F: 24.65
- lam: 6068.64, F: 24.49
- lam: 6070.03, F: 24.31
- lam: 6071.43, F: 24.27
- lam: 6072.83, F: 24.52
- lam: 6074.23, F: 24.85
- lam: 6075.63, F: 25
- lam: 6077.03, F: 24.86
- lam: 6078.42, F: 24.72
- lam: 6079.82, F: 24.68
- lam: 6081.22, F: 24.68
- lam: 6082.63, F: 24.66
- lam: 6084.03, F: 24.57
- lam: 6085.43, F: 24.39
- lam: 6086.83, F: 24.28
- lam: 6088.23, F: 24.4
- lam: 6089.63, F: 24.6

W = 24.7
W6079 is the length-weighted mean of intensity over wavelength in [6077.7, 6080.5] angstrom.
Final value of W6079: 24.8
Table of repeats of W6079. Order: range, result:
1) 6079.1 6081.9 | 24.7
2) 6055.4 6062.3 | 24.9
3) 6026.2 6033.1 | 24.7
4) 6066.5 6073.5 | 24.4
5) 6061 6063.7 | 25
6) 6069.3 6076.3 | 24.6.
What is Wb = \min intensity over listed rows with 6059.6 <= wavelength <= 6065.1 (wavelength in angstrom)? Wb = 24.97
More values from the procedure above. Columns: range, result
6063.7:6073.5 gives 24.27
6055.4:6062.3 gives 24.59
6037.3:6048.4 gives 24.39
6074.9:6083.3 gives 24.66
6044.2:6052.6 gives 24.87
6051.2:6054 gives 24.45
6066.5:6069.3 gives 24.49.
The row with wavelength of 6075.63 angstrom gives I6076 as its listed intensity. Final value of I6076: 25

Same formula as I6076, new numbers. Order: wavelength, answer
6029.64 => 24.9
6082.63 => 24.66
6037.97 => 24.51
